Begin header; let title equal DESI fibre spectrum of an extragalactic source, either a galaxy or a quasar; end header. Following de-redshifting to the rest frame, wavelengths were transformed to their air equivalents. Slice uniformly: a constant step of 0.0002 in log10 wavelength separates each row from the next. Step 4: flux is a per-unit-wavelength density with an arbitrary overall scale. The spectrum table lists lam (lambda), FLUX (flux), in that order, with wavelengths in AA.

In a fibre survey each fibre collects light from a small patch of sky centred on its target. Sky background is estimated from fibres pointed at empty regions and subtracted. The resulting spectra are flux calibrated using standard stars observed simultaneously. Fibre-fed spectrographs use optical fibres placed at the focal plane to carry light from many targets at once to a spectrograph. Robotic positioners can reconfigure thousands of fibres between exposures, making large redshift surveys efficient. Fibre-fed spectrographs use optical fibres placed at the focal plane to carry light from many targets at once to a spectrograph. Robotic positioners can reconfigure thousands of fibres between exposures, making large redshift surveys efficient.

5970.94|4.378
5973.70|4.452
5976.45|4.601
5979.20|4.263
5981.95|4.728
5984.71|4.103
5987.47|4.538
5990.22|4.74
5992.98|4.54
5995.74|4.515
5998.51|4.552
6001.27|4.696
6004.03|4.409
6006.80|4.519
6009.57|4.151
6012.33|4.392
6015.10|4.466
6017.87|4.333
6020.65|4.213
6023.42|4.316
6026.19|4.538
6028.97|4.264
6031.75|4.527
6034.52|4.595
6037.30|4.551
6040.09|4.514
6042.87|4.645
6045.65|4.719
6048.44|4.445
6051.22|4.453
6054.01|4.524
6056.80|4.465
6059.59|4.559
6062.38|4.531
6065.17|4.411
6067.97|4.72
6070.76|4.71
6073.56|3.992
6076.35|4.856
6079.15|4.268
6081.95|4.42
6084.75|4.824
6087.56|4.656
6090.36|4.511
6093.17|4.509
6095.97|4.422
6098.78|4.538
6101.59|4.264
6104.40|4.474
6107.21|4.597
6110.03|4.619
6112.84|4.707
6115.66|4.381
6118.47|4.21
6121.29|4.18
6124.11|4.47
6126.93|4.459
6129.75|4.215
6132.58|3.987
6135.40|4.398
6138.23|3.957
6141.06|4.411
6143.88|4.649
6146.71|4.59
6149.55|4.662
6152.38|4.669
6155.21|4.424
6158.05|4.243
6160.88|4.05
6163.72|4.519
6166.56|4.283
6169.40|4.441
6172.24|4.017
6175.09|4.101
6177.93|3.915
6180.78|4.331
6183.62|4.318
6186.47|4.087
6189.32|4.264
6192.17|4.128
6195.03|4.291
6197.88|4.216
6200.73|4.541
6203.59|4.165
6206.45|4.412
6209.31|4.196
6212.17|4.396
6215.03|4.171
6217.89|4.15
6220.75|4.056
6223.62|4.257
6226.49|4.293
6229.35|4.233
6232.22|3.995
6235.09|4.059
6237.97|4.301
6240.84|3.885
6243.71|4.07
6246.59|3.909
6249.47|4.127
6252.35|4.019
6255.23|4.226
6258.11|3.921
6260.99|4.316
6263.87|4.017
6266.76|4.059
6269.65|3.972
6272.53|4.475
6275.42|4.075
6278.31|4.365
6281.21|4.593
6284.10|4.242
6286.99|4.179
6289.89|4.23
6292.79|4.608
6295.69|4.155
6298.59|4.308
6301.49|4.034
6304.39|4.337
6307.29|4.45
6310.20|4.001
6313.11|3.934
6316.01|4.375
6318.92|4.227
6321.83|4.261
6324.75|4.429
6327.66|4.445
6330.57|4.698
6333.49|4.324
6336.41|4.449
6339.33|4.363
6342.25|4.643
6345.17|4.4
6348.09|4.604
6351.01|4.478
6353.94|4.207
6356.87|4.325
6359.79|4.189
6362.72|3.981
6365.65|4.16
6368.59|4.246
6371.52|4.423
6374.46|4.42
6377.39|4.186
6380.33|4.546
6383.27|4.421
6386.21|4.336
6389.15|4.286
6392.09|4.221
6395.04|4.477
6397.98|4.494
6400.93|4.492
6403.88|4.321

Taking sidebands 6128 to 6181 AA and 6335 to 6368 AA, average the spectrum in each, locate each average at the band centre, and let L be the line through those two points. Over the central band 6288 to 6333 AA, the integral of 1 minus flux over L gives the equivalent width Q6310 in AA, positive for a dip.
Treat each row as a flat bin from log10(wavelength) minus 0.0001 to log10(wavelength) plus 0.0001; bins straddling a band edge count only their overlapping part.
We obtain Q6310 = 0.4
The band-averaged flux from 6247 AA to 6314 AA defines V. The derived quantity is 4.2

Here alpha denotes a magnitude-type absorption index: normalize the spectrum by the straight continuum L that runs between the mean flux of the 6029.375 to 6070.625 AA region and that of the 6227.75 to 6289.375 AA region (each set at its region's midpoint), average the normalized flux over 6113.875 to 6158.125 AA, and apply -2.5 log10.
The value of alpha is 0.00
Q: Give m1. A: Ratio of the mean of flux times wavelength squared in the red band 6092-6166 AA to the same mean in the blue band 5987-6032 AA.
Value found 1.0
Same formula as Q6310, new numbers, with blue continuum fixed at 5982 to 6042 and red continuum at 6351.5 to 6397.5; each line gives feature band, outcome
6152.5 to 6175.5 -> 0.5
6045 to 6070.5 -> -0.6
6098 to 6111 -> -0.2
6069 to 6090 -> -0.5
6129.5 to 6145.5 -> 0.5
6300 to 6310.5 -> 0.3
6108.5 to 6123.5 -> 0.0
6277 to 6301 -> 0.1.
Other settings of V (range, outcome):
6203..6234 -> 4.21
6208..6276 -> 4.13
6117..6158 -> 4.37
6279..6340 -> 4.32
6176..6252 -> 4.18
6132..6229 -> 4.28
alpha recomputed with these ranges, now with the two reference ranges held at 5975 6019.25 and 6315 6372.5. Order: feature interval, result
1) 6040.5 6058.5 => -0.02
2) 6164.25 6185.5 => 0.05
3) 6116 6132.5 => 0.04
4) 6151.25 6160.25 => 0.00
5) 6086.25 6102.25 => -0.01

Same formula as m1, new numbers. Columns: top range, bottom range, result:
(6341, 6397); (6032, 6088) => 1.06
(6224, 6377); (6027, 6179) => 1.02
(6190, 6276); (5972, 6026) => 1.01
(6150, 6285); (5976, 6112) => 0.99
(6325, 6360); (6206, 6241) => 1.10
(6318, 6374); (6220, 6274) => 1.09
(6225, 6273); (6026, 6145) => 0.97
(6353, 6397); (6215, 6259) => 1.09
